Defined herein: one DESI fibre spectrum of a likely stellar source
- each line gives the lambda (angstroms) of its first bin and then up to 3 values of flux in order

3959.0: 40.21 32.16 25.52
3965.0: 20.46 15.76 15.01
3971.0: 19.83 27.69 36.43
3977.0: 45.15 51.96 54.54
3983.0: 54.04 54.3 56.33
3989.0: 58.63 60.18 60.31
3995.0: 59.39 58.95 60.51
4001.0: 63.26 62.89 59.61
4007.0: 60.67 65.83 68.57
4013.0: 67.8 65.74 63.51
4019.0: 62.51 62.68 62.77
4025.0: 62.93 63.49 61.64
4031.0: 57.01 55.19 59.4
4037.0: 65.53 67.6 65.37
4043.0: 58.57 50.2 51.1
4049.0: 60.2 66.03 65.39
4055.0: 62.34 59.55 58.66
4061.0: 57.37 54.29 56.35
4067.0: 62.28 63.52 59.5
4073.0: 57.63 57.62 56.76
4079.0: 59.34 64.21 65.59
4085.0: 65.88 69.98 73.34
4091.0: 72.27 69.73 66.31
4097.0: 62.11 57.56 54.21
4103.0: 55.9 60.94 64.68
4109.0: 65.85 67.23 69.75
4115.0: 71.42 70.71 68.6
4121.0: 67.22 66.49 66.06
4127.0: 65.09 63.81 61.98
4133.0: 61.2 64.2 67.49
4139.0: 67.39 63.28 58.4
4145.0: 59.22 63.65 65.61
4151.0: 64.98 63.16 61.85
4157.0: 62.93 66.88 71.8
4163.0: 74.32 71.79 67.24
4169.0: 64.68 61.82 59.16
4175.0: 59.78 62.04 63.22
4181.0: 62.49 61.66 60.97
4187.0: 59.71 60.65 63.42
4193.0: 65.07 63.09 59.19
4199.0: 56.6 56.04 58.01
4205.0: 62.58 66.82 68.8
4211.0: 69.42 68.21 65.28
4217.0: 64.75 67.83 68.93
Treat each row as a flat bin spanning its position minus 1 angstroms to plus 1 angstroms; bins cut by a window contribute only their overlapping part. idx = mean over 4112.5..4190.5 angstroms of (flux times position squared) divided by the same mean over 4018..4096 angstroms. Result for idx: 1.09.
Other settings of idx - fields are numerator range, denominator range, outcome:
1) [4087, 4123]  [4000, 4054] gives 1.10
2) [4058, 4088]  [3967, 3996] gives 1.39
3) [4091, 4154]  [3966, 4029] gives 1.26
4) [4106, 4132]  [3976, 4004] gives 1.25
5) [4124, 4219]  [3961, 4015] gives 1.41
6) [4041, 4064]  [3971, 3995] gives 1.22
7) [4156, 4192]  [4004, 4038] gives 1.10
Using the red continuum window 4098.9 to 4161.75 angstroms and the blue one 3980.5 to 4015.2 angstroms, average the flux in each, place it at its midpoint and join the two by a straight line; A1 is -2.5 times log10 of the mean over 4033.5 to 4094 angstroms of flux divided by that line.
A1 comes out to 0.013 mag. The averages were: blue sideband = 60.6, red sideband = 64.4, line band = 61.8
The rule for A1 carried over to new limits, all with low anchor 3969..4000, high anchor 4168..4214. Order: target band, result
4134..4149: -0.08 mag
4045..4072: -0.10 mag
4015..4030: -0.21 mag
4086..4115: -0.15 mag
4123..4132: -0.11 mag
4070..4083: -0.09 mag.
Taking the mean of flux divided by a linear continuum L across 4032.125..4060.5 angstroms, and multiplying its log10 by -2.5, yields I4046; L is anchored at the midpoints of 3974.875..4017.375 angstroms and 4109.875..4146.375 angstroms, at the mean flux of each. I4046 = 0.02 mag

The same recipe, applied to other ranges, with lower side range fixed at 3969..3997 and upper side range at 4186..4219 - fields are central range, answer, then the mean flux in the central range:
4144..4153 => -0.07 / 63.3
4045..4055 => -0.13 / 59.8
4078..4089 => -0.19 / 65.8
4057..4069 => -0.09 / 58.4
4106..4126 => -0.18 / 67.8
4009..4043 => -0.23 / 63.2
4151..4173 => -0.10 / 66.2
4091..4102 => -0.13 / 62.9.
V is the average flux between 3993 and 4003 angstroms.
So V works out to 60.7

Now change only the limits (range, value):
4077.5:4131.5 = 65.4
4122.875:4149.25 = 63.7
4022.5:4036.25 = 60.4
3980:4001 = 58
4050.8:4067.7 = 59.9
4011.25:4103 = 61.8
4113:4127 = 68.3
